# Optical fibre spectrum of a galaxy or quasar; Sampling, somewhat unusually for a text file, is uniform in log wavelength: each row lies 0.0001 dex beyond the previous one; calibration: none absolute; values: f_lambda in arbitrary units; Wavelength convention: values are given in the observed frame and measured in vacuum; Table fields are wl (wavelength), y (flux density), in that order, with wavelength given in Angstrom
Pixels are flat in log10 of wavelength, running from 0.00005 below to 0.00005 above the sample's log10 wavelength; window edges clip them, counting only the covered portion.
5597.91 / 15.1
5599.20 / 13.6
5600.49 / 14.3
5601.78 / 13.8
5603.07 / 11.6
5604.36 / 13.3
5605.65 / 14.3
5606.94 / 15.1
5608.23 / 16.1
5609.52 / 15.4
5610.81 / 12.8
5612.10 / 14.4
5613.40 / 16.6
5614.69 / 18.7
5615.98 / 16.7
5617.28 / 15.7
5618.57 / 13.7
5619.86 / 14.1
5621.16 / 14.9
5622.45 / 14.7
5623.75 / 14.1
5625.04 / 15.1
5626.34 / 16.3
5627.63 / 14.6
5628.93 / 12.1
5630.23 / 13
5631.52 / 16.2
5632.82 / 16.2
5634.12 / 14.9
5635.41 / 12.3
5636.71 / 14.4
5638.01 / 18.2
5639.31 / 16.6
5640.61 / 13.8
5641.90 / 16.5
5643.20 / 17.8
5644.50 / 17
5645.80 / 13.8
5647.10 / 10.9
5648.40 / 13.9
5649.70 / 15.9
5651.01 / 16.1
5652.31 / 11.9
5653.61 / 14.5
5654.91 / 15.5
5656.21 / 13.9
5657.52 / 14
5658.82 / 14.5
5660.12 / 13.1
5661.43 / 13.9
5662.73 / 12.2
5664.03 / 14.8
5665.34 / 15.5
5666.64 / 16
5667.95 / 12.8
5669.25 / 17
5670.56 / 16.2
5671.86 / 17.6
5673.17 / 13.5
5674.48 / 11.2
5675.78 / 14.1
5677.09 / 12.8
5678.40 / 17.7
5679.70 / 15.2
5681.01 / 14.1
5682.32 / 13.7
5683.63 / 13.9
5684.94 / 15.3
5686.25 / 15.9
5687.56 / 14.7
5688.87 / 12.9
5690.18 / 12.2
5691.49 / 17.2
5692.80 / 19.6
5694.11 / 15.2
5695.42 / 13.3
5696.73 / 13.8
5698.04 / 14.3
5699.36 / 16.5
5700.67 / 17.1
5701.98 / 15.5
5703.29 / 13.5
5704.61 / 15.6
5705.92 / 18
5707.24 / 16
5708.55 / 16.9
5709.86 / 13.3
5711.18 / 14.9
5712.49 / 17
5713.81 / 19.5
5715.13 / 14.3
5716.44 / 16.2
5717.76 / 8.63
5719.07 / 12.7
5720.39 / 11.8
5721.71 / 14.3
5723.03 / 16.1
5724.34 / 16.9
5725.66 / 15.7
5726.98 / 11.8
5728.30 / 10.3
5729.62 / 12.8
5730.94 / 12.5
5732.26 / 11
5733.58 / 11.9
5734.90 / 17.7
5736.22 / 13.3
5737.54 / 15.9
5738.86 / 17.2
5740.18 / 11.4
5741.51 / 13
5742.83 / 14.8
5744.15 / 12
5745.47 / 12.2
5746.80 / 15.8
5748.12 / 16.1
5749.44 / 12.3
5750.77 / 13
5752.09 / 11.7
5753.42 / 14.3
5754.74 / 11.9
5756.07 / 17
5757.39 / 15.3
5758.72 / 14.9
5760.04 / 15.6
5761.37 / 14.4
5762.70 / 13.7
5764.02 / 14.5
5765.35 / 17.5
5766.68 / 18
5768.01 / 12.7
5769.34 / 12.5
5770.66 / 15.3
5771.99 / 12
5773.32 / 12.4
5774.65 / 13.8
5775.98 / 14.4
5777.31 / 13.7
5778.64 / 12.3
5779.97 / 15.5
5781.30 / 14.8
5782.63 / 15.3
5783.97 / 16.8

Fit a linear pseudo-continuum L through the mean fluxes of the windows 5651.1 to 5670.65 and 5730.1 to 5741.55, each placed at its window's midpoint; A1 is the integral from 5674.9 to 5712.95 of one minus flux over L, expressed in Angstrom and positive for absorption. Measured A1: -2.8 Angstrom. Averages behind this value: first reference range 14.4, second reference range 13.8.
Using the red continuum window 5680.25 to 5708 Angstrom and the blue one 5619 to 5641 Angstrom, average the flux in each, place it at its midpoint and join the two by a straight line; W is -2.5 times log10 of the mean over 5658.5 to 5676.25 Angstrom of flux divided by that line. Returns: 0.04 mag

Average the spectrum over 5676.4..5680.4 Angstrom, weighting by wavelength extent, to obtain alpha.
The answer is 15.2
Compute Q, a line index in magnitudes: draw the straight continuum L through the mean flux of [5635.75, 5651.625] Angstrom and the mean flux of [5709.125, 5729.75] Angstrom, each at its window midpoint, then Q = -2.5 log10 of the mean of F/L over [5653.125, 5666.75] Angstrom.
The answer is 0.06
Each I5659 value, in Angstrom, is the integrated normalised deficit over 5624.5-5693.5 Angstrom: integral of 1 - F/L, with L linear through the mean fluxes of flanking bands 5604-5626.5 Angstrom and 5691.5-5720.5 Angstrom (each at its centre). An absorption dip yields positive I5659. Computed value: 1.9 Angstrom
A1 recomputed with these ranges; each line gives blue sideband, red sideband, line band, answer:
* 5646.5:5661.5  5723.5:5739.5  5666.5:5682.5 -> -0.87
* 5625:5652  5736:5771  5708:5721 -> 0.03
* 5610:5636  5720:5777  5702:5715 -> -1.55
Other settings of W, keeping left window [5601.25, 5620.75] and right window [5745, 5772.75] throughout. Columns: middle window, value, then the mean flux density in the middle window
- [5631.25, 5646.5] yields -0.063 mag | 15.6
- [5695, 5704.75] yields -0.031 mag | 15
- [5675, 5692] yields 0.003 mag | 14.5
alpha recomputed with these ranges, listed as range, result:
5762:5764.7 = 14.1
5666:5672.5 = 15.9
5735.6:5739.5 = 15.5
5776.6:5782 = 14.1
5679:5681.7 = 14.7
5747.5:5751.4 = 13.8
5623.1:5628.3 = 15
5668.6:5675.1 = 15.1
